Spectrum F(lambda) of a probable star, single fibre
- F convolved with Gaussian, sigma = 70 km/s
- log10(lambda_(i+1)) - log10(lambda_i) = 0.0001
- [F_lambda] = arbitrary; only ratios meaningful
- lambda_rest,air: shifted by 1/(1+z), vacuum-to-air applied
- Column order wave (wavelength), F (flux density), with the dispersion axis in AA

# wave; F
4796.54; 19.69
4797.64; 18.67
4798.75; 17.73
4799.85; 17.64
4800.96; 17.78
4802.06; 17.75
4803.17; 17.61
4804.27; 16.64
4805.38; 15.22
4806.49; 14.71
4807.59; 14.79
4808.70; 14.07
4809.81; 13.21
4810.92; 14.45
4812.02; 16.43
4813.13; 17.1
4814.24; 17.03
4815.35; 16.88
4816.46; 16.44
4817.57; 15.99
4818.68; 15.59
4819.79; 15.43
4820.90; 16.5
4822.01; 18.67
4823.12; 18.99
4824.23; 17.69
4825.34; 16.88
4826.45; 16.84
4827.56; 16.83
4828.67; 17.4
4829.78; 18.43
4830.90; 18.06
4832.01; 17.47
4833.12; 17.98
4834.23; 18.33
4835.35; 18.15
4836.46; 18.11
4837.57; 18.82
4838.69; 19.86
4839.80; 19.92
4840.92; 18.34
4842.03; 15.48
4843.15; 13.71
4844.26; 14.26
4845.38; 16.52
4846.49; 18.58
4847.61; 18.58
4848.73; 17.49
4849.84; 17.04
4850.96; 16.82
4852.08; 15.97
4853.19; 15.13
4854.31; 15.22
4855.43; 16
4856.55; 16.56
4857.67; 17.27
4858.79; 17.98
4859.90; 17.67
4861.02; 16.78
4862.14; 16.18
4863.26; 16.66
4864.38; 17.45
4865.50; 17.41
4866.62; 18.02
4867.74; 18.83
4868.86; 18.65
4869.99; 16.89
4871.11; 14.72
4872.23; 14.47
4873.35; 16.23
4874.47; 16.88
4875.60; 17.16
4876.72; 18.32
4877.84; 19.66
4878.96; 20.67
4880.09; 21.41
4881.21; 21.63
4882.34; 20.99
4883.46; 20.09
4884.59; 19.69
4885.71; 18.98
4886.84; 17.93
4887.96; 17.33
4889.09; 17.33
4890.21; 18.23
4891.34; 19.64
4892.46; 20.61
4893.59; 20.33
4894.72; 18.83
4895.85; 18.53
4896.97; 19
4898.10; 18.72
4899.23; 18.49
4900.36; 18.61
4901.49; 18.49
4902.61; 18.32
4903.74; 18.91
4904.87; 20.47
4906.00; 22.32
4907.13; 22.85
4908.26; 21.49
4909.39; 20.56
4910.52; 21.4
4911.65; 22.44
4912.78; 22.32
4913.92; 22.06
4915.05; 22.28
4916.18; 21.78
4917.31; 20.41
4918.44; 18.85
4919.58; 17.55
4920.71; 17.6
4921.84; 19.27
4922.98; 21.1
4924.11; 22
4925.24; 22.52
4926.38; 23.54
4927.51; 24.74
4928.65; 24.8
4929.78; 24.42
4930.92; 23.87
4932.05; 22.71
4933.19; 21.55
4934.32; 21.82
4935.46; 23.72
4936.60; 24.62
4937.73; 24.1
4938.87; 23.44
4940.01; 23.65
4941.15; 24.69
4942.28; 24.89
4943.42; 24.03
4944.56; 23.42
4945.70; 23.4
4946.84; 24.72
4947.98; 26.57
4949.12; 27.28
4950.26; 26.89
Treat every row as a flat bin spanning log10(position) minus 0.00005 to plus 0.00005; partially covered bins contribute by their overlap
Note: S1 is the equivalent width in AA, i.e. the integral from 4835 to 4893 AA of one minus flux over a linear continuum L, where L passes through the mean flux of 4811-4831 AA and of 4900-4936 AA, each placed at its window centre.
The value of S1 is 3.70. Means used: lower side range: 17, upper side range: 21.4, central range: 17.7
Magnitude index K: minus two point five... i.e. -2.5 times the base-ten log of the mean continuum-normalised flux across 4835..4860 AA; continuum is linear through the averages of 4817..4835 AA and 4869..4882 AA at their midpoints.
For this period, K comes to 0.03 mag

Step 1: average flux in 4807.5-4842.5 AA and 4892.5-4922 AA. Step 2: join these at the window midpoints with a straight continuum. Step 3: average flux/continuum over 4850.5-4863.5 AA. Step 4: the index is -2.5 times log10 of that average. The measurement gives 0.11 mag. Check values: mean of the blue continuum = 17.1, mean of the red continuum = 20.1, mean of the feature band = 16.5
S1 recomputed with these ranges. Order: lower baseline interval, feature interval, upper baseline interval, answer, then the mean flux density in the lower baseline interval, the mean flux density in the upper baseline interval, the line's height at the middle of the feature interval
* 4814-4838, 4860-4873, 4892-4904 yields 1.0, 17.4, 19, 18.3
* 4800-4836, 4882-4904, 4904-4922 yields 1.2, 16.7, 20.9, 20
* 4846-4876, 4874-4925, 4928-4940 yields 1.3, 16.9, 23.5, 20.4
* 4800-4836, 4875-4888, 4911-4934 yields 0.2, 16.7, 21.8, 19.8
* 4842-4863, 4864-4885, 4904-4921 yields -0.2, 16.5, 21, 18.1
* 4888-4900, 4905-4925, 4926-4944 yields 0.4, 18.9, 23.8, 21.4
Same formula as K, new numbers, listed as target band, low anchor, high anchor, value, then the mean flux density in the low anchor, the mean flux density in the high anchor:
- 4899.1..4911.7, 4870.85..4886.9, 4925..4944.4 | 0.04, 18.7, 23.7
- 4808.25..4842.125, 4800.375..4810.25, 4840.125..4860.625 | -0.07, 15.8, 16.6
